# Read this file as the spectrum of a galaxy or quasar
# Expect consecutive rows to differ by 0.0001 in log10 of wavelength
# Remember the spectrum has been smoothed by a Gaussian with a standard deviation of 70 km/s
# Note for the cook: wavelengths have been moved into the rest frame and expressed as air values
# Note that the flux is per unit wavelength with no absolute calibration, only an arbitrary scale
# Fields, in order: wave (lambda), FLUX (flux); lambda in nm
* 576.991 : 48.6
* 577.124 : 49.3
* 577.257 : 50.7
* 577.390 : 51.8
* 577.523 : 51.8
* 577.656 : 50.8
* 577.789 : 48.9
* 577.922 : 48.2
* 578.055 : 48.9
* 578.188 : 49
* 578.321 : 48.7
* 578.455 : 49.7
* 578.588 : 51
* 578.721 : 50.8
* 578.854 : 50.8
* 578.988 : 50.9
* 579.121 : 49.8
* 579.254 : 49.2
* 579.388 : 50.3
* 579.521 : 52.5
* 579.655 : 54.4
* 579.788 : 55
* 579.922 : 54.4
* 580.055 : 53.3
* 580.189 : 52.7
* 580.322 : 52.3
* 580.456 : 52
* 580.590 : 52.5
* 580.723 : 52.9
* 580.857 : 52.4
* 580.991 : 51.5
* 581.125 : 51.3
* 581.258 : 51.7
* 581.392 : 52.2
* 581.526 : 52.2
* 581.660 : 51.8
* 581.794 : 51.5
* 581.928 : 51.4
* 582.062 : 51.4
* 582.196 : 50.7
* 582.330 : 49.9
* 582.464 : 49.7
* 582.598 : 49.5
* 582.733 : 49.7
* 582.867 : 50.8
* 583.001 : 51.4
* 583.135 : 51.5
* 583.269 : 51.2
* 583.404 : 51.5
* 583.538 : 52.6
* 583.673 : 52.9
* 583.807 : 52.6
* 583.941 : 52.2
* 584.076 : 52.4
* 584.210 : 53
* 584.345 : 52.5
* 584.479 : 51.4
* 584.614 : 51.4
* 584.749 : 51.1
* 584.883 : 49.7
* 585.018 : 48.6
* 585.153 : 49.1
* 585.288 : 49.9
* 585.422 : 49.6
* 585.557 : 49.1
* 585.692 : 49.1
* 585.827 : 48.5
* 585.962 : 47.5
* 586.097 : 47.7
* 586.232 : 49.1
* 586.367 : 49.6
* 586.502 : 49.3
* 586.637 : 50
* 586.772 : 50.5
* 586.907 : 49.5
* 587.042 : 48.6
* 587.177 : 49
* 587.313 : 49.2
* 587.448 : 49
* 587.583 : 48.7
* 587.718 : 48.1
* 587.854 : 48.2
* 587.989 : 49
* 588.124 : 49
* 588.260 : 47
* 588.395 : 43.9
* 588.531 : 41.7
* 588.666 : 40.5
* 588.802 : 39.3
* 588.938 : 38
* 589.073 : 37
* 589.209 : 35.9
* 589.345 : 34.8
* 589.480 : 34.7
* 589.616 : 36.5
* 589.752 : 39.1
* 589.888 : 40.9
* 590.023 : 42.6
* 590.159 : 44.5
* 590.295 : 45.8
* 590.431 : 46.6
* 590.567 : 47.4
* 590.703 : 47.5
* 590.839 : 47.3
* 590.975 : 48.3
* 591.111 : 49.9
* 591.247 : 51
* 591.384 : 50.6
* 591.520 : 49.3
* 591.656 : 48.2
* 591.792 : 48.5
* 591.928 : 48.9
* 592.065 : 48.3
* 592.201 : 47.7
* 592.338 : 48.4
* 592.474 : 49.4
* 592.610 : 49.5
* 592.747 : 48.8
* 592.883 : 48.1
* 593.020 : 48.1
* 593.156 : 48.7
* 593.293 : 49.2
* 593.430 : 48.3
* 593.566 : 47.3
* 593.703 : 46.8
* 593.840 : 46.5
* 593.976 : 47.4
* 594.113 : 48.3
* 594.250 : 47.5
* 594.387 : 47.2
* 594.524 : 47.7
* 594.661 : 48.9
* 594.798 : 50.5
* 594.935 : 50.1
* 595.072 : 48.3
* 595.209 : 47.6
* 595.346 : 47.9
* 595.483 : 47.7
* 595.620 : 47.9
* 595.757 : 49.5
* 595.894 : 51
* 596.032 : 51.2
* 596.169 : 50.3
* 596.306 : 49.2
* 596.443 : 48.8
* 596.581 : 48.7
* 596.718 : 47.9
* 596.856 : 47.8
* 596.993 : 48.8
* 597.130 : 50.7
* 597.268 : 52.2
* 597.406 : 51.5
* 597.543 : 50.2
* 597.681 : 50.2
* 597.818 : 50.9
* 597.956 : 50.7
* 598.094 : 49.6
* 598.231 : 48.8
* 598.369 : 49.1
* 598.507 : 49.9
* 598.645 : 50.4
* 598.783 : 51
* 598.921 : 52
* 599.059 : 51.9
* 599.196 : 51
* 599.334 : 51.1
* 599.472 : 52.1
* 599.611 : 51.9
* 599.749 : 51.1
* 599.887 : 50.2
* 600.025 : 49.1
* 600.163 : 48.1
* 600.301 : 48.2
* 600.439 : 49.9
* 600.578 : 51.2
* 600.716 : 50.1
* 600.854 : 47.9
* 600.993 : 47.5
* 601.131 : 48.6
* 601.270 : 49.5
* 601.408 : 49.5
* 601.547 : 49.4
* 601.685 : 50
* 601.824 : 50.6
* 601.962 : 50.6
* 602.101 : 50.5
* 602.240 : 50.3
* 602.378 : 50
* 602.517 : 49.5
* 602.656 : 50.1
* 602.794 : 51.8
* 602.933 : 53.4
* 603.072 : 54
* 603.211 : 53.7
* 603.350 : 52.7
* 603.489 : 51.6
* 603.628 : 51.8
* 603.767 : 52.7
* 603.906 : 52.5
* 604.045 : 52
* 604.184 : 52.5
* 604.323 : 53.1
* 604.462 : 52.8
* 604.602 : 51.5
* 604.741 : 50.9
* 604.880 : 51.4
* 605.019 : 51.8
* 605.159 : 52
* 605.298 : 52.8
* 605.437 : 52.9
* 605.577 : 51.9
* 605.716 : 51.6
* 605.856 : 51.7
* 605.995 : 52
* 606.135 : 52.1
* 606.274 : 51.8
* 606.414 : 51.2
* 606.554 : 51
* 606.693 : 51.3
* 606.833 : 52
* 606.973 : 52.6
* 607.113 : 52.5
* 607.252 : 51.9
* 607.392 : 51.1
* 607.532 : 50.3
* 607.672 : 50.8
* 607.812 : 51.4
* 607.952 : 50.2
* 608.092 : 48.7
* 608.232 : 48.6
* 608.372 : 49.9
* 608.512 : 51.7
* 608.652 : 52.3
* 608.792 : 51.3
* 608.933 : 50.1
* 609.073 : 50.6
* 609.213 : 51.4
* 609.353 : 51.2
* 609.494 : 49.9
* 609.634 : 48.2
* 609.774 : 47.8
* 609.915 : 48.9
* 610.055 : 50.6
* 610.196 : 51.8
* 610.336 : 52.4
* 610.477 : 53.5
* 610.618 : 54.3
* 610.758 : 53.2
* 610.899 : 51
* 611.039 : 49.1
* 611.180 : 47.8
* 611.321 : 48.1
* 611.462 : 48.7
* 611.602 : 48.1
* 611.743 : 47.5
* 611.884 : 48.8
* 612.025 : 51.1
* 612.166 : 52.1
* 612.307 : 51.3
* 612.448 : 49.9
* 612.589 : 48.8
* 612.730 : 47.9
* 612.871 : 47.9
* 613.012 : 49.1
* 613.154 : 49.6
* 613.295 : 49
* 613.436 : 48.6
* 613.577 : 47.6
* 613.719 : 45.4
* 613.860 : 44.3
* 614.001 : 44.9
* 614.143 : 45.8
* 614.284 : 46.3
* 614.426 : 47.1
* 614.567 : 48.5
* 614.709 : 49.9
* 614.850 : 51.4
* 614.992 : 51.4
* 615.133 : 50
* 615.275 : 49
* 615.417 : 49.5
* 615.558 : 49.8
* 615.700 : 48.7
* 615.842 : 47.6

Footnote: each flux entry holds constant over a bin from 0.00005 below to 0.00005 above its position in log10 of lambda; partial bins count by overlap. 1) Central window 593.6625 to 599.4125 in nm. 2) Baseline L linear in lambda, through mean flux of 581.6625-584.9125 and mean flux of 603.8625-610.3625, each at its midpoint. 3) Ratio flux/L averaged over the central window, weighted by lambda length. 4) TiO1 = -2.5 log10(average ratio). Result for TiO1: 0.040 mag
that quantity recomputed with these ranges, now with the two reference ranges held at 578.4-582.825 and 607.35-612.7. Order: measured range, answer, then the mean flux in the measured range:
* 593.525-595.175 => 0.06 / 48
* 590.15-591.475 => 0.07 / 48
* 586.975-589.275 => 0.15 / 44.8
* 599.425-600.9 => 0.02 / 50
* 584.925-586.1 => 0.05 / 48.8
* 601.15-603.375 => -0.01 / 50.9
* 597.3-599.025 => 0.01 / 50.4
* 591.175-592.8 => 0.04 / 49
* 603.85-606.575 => -0.03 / 52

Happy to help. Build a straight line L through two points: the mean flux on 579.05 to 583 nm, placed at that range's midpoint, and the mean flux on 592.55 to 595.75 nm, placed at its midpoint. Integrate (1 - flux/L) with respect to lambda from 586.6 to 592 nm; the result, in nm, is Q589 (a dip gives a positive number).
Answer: 0.45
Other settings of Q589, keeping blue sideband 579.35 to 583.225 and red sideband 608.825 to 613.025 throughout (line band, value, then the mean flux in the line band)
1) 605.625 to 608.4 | -0.05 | 51.2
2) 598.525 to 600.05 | -0.01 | 51.1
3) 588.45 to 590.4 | 0.45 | 39.5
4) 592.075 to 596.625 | 0.22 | 48.6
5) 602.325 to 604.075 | -0.05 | 52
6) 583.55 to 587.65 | 0.12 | 50.1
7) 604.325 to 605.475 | -0.04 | 52.1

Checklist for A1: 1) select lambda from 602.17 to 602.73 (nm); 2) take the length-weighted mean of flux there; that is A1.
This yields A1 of 50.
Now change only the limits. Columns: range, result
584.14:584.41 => 52.8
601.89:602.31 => 50.5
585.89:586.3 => 48.1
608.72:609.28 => 50.8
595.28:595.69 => 47.9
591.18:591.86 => 49.5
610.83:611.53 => 48.9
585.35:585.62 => 49.5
